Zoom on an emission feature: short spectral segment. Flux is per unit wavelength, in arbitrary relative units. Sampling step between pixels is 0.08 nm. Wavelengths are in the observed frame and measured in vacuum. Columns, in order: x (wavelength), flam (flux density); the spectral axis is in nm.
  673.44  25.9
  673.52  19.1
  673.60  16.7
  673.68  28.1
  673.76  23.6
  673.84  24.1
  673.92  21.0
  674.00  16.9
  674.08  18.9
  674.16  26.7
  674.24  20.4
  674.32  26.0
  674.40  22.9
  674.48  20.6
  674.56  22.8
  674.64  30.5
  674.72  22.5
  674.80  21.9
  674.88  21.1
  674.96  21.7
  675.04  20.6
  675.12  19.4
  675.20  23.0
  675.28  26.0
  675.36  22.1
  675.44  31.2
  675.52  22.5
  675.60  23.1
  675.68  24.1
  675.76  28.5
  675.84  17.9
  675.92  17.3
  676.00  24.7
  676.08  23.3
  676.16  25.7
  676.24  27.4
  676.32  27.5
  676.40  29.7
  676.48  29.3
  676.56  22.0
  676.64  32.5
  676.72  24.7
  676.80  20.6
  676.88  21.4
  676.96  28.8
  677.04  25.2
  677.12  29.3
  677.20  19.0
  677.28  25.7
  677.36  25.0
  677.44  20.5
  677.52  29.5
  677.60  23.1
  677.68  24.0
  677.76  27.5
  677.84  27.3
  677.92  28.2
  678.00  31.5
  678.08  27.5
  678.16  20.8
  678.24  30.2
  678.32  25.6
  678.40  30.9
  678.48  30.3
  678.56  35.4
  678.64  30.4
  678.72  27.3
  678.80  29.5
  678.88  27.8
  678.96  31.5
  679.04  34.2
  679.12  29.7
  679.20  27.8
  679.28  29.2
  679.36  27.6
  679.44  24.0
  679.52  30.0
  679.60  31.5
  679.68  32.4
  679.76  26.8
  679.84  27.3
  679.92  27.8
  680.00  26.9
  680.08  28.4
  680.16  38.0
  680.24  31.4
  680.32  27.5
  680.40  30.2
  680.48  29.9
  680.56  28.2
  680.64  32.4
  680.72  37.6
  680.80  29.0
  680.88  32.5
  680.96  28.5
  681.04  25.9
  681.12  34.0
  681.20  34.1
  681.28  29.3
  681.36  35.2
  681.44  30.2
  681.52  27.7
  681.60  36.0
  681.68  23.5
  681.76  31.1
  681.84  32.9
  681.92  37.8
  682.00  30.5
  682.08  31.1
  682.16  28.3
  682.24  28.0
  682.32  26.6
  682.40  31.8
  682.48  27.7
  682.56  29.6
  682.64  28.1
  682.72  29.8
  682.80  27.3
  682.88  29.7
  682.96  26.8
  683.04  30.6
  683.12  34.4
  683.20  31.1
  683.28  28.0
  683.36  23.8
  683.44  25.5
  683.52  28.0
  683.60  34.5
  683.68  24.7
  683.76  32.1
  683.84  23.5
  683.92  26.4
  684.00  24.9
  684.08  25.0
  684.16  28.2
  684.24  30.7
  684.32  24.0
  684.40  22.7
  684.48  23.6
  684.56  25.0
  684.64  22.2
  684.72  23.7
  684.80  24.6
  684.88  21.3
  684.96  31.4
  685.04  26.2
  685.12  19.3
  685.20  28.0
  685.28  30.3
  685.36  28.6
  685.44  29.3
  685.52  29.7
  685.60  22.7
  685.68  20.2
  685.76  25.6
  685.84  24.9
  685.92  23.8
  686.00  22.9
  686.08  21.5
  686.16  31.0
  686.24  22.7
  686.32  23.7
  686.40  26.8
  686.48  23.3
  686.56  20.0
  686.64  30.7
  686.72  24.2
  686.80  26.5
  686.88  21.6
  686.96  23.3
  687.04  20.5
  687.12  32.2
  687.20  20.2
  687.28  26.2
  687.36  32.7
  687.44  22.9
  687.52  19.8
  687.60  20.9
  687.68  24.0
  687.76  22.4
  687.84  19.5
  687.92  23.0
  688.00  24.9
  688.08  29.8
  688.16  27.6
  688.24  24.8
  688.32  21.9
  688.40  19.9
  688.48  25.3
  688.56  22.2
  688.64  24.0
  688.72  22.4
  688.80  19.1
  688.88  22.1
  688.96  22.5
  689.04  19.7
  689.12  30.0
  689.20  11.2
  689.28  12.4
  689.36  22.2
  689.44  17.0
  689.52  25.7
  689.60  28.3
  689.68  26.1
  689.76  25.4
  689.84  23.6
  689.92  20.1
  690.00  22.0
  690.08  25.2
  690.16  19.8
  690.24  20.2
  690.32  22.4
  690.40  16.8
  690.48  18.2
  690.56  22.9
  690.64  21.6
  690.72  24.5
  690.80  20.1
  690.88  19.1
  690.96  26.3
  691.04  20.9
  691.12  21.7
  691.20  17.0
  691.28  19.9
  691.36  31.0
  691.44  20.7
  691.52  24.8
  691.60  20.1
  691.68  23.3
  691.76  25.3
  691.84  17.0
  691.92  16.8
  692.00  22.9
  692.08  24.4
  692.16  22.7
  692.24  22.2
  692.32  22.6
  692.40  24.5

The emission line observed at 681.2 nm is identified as Mg II 2798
